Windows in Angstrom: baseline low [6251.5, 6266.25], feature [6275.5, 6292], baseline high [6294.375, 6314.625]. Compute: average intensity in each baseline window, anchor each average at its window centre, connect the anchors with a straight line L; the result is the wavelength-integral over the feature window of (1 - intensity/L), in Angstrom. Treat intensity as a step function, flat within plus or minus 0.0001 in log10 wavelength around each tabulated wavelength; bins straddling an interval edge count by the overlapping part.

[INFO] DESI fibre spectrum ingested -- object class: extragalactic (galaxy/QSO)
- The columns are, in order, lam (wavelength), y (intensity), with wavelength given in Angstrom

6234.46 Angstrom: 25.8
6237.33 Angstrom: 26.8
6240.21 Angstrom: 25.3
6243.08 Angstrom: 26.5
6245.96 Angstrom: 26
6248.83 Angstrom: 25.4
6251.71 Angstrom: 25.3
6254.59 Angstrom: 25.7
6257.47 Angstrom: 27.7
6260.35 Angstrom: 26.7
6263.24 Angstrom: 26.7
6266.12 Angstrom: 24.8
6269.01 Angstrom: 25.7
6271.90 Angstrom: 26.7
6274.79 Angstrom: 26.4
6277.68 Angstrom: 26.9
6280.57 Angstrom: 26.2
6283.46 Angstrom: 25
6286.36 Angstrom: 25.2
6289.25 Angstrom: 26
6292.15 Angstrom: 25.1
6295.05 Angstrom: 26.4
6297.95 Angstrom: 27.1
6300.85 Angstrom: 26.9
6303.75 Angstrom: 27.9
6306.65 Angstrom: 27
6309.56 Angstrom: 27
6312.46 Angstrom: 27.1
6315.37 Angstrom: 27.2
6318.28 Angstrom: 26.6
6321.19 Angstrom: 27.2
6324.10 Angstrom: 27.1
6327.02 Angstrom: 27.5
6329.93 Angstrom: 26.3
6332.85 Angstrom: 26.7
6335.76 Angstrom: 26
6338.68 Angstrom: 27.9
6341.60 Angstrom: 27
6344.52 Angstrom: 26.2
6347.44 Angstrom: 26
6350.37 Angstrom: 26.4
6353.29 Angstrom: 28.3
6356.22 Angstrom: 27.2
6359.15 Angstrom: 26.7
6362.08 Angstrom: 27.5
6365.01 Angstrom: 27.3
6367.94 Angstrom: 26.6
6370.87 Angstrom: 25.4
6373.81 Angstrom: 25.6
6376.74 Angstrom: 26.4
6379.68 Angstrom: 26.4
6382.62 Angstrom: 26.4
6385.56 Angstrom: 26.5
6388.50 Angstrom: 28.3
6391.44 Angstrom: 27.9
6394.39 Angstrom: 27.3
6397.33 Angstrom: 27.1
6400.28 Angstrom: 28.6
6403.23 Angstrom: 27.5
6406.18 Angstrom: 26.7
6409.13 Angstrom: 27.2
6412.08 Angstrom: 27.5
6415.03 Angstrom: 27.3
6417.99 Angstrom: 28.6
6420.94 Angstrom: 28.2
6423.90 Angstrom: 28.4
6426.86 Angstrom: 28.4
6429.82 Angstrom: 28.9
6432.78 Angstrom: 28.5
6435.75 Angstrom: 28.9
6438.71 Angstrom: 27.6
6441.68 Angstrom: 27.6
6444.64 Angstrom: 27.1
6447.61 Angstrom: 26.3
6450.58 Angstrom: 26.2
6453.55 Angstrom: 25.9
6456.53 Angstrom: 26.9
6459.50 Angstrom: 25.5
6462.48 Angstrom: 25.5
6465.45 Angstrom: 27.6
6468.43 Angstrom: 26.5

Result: 0.6 Angstrom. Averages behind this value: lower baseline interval 26.3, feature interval 25.8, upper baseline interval 27.1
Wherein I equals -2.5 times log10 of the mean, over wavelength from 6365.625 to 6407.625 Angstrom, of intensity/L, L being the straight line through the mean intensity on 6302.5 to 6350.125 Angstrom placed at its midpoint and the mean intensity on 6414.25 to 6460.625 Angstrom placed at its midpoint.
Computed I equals 0.01 mag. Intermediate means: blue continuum 26.9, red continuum 27.5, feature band 26.9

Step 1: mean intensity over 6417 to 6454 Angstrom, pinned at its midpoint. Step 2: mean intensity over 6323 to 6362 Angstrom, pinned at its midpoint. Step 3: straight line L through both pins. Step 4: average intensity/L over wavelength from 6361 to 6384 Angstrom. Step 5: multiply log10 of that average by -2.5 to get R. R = 0.03 mag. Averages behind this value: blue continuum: 26.9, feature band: 26.4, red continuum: 27.8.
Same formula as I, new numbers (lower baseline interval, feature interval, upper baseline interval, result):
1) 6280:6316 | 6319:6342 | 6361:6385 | -0.02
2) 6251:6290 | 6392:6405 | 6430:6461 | -0.03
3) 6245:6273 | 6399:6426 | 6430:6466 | -0.04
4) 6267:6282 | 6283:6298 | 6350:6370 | 0.03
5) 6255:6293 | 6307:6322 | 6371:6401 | -0.02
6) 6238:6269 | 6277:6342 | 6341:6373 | -0.01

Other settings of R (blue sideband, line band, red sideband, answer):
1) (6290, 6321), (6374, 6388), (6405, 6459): 0.031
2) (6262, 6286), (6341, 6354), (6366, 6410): -0.003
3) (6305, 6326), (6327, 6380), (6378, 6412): 0.018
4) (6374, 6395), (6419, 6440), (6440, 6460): -0.069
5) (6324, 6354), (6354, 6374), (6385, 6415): 0.014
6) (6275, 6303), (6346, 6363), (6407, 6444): 0.003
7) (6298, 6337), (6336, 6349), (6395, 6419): 0.018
